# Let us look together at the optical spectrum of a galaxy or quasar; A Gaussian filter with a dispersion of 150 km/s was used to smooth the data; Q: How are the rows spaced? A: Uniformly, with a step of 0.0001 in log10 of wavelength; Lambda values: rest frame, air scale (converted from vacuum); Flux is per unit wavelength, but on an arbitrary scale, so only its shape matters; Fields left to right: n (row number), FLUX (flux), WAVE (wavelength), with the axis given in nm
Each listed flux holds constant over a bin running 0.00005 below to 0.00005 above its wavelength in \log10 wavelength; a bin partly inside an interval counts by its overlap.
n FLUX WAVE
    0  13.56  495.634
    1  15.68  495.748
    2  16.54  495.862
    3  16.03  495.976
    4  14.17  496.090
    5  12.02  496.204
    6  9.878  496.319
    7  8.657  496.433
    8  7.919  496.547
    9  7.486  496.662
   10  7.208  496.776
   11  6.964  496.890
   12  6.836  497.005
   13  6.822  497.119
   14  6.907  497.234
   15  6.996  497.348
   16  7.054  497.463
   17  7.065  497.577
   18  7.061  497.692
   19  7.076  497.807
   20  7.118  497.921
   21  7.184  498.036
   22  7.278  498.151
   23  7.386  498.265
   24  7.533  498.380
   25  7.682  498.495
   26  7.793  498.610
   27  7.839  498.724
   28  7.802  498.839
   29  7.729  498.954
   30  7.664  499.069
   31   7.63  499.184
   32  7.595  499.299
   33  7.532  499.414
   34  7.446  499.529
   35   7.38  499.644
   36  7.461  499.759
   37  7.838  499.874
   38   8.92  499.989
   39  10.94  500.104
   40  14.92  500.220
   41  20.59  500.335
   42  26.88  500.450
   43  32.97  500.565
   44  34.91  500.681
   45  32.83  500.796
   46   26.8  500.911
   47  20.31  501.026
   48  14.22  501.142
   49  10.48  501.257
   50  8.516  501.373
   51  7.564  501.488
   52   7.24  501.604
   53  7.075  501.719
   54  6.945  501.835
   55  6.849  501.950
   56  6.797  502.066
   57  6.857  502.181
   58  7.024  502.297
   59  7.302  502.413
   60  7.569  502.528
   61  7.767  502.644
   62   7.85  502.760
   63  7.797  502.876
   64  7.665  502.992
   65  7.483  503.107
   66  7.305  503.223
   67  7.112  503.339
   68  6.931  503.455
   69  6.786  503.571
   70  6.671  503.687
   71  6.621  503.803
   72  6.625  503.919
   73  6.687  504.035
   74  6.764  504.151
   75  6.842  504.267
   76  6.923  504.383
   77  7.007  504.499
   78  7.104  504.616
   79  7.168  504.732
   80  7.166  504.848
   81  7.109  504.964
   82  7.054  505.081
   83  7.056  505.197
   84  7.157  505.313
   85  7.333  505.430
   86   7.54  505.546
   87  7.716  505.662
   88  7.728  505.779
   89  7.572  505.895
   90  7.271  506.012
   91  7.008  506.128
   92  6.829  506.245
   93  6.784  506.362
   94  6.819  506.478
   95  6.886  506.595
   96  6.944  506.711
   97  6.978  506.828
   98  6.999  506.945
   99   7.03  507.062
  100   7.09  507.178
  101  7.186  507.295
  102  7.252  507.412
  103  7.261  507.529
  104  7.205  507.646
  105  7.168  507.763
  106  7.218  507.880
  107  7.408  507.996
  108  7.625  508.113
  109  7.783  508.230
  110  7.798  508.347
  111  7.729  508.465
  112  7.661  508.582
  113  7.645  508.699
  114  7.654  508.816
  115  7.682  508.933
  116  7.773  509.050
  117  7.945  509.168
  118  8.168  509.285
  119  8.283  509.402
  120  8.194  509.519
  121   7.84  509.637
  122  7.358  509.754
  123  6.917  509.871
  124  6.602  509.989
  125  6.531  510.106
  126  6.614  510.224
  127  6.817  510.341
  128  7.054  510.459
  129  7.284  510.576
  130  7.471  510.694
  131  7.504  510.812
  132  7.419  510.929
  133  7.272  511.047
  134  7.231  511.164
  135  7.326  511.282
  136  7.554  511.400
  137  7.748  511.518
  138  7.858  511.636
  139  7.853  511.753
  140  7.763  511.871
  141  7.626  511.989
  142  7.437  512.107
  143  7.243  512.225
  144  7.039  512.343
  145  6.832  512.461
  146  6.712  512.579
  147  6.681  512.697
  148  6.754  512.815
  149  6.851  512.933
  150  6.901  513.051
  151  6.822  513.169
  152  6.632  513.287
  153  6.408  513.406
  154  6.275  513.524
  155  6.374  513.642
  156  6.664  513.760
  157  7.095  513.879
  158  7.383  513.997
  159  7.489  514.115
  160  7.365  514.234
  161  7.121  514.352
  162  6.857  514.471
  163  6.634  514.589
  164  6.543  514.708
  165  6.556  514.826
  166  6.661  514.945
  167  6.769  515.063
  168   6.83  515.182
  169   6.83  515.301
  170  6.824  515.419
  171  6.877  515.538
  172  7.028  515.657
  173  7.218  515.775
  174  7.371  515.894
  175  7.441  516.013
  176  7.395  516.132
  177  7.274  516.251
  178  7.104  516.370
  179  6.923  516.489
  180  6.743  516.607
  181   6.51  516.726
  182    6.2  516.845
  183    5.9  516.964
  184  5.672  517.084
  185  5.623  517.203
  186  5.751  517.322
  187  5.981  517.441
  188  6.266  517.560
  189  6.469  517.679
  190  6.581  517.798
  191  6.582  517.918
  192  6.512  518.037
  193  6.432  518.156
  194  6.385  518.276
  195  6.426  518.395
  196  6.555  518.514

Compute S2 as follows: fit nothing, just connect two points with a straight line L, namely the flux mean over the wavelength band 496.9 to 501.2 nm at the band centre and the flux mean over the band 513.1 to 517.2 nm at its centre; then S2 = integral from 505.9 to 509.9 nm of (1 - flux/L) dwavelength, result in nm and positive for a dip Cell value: 0.71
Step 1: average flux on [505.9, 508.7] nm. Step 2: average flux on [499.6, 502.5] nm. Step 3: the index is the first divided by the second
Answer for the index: 0.52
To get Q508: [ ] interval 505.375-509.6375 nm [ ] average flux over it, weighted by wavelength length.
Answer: 7.43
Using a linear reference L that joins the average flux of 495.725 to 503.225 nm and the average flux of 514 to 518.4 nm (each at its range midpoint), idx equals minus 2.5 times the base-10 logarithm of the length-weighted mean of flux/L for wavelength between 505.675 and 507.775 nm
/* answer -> 0.24 mag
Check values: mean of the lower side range 10.5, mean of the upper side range 6.69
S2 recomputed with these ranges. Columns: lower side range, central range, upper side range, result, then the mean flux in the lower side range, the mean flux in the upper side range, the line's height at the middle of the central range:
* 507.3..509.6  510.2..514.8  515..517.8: 0.03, 7.65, 6.65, 7.14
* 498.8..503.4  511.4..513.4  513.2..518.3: 0.17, 11.6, 6.69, 7.81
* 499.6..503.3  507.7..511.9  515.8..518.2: 0.82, 12.6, 6.55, 9.34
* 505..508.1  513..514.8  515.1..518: -0.01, 7.18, 6.64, 6.78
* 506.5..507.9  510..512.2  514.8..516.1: -0.10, 7.09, 6.96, 7.03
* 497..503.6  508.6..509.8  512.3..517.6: 0.04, 10.3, 6.74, 8.12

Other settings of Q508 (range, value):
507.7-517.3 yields 7.12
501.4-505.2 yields 7.12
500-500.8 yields 23.4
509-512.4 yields 7.44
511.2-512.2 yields 7.62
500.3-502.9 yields 14.1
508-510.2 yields 7.6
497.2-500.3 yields 7.98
